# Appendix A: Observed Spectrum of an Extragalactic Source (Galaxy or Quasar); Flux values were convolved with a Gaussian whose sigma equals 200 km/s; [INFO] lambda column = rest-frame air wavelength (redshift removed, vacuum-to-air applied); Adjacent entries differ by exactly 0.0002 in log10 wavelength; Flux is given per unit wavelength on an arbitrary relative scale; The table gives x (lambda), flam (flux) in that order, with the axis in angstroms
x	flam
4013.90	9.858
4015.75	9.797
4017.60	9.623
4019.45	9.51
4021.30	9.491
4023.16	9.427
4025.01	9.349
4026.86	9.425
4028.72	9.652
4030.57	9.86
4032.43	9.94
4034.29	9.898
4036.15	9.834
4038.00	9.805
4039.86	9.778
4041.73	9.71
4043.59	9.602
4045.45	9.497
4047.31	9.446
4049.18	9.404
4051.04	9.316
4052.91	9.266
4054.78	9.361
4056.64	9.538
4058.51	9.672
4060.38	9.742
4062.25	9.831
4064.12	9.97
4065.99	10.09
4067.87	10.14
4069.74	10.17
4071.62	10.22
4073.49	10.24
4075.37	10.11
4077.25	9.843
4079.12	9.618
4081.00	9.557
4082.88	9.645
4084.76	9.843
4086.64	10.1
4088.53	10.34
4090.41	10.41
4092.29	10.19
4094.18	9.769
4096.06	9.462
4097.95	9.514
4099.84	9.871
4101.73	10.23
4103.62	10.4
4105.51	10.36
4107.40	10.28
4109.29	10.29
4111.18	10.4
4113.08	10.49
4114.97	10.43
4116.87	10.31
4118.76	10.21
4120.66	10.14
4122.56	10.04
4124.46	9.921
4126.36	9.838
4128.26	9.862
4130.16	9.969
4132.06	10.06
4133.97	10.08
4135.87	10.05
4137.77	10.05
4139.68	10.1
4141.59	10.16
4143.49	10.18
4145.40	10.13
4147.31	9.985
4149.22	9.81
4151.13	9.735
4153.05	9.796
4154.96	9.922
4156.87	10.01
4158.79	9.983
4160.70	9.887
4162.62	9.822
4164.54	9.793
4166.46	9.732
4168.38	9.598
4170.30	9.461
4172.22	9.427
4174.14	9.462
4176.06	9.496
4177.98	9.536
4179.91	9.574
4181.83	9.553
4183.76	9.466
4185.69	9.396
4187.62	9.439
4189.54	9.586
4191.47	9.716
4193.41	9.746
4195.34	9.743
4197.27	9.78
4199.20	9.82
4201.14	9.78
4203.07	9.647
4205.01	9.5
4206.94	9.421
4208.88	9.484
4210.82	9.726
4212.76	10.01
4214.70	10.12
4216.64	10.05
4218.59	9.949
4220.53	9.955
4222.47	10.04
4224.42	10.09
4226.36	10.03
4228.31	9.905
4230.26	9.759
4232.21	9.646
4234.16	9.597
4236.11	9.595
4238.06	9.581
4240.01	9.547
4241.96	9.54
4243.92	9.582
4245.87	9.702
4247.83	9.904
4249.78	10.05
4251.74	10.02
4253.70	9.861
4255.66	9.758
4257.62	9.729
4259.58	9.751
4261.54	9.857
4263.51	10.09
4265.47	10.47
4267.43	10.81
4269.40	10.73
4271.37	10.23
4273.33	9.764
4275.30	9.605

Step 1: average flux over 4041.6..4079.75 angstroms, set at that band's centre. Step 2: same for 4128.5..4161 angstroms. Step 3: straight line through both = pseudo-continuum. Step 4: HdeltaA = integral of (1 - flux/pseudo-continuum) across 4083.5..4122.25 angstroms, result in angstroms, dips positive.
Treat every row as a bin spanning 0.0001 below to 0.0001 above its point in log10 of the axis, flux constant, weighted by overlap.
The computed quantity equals -1.1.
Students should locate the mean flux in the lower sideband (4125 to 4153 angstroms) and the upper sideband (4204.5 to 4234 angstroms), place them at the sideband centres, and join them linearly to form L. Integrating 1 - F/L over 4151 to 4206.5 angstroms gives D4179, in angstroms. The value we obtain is 1.4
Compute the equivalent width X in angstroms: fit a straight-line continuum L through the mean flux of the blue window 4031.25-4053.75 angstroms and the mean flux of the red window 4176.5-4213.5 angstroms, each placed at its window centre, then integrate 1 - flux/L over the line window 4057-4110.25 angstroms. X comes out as -2.03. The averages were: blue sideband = 9.63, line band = 9.99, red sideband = 9.62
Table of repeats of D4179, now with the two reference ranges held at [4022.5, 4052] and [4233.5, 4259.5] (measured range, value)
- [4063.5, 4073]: -0.5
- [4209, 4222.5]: -0.3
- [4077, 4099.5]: -0.5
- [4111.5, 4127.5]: -0.8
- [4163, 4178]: 0.2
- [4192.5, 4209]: 0.1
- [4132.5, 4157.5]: -0.8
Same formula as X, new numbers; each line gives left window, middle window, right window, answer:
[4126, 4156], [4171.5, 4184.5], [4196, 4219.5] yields 0.5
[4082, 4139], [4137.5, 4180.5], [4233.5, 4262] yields 0.7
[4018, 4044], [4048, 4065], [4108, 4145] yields 0.4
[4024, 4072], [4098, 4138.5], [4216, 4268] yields -1.6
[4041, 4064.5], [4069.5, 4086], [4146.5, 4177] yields -0.5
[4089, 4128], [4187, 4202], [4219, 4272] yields 0.4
